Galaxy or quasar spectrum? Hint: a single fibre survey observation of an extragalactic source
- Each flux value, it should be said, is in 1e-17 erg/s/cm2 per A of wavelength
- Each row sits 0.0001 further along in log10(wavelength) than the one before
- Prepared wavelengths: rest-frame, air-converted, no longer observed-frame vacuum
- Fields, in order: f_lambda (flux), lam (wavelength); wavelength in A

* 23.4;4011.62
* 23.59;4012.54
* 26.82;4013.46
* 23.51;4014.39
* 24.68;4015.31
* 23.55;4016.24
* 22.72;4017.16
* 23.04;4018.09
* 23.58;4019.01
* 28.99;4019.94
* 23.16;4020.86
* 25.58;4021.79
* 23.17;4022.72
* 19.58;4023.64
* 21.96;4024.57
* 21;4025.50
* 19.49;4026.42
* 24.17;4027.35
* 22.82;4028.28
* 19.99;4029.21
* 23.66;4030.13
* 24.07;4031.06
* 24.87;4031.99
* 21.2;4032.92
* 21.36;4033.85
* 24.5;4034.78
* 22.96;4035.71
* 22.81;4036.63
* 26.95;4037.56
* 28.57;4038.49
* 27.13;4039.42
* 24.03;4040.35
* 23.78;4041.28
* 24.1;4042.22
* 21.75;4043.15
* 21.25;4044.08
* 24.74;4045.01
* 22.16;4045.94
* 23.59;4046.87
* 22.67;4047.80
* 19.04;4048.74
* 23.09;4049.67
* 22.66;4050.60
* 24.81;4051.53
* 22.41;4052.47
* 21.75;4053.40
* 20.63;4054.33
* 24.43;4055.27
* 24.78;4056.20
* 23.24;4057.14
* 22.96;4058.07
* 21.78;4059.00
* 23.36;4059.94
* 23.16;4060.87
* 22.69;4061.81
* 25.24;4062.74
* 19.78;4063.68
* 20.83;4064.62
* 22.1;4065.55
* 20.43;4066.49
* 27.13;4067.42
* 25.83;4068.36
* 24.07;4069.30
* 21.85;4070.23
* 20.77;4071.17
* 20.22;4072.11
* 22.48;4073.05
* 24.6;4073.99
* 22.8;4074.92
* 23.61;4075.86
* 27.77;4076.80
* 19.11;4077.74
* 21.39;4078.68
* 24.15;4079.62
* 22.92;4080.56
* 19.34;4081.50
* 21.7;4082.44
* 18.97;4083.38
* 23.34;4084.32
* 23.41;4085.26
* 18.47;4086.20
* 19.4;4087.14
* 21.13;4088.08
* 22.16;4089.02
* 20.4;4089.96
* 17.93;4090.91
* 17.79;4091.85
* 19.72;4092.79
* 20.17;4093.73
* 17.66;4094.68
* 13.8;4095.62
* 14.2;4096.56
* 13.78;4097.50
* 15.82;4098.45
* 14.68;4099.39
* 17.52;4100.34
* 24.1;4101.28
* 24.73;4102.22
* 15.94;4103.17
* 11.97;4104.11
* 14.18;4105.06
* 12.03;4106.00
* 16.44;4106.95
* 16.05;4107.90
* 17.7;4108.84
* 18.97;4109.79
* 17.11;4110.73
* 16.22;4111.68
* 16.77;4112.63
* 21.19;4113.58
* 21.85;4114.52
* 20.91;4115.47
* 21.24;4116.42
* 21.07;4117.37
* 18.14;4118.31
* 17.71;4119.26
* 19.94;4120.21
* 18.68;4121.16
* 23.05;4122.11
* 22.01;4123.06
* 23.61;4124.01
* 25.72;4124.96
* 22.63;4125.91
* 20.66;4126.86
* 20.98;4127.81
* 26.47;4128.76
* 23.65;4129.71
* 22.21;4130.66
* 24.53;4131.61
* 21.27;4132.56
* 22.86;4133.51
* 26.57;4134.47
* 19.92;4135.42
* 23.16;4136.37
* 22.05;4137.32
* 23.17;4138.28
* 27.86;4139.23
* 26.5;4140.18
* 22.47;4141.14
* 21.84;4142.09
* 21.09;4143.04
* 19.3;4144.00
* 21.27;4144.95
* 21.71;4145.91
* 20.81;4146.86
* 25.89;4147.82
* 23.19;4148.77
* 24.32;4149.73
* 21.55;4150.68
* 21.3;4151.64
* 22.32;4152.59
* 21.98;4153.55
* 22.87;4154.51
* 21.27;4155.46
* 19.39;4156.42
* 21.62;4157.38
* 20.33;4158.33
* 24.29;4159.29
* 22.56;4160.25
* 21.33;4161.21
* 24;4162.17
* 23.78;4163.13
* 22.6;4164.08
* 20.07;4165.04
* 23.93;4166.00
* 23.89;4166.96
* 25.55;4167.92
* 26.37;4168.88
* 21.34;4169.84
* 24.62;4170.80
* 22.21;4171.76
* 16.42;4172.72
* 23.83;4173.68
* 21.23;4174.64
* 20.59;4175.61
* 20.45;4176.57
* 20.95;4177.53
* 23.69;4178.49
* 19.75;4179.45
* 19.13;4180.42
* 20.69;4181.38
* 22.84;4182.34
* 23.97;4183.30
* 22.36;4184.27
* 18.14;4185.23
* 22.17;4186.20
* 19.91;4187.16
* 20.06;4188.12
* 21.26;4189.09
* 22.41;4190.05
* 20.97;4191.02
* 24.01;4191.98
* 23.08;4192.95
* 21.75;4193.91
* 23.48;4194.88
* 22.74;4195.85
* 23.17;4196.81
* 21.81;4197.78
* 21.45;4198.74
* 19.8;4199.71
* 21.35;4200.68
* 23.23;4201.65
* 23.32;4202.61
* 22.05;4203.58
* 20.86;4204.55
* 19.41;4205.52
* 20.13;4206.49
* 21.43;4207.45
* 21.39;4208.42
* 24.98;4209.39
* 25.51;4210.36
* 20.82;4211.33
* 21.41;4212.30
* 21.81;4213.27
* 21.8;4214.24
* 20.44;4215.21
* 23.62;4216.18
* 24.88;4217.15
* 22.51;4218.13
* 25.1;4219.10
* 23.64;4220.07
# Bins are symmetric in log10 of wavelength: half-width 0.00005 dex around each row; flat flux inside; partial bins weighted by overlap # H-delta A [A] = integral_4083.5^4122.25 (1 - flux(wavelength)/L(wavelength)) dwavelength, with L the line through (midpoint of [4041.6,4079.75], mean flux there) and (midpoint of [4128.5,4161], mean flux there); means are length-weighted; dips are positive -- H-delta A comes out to 7.3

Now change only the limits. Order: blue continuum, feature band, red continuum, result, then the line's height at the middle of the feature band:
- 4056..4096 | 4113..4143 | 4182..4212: -0.7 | 21.8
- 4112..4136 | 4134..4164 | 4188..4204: -1.0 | 21.9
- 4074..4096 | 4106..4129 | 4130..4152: 2.1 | 22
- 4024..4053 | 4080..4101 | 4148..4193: 3.5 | 22.7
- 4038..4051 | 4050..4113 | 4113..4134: 6.4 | 22.7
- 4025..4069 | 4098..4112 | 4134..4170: 3.7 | 22.9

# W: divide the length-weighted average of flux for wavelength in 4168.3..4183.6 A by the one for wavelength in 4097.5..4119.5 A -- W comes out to 1.22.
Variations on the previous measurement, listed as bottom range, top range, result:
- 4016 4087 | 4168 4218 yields 0.96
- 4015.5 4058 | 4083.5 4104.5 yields 0.80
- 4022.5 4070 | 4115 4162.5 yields 0.97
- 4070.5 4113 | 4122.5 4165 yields 1.18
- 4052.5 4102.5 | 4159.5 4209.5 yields 1.03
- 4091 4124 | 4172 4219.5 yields 1.20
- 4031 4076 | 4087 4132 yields 0.83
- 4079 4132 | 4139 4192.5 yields 1.13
